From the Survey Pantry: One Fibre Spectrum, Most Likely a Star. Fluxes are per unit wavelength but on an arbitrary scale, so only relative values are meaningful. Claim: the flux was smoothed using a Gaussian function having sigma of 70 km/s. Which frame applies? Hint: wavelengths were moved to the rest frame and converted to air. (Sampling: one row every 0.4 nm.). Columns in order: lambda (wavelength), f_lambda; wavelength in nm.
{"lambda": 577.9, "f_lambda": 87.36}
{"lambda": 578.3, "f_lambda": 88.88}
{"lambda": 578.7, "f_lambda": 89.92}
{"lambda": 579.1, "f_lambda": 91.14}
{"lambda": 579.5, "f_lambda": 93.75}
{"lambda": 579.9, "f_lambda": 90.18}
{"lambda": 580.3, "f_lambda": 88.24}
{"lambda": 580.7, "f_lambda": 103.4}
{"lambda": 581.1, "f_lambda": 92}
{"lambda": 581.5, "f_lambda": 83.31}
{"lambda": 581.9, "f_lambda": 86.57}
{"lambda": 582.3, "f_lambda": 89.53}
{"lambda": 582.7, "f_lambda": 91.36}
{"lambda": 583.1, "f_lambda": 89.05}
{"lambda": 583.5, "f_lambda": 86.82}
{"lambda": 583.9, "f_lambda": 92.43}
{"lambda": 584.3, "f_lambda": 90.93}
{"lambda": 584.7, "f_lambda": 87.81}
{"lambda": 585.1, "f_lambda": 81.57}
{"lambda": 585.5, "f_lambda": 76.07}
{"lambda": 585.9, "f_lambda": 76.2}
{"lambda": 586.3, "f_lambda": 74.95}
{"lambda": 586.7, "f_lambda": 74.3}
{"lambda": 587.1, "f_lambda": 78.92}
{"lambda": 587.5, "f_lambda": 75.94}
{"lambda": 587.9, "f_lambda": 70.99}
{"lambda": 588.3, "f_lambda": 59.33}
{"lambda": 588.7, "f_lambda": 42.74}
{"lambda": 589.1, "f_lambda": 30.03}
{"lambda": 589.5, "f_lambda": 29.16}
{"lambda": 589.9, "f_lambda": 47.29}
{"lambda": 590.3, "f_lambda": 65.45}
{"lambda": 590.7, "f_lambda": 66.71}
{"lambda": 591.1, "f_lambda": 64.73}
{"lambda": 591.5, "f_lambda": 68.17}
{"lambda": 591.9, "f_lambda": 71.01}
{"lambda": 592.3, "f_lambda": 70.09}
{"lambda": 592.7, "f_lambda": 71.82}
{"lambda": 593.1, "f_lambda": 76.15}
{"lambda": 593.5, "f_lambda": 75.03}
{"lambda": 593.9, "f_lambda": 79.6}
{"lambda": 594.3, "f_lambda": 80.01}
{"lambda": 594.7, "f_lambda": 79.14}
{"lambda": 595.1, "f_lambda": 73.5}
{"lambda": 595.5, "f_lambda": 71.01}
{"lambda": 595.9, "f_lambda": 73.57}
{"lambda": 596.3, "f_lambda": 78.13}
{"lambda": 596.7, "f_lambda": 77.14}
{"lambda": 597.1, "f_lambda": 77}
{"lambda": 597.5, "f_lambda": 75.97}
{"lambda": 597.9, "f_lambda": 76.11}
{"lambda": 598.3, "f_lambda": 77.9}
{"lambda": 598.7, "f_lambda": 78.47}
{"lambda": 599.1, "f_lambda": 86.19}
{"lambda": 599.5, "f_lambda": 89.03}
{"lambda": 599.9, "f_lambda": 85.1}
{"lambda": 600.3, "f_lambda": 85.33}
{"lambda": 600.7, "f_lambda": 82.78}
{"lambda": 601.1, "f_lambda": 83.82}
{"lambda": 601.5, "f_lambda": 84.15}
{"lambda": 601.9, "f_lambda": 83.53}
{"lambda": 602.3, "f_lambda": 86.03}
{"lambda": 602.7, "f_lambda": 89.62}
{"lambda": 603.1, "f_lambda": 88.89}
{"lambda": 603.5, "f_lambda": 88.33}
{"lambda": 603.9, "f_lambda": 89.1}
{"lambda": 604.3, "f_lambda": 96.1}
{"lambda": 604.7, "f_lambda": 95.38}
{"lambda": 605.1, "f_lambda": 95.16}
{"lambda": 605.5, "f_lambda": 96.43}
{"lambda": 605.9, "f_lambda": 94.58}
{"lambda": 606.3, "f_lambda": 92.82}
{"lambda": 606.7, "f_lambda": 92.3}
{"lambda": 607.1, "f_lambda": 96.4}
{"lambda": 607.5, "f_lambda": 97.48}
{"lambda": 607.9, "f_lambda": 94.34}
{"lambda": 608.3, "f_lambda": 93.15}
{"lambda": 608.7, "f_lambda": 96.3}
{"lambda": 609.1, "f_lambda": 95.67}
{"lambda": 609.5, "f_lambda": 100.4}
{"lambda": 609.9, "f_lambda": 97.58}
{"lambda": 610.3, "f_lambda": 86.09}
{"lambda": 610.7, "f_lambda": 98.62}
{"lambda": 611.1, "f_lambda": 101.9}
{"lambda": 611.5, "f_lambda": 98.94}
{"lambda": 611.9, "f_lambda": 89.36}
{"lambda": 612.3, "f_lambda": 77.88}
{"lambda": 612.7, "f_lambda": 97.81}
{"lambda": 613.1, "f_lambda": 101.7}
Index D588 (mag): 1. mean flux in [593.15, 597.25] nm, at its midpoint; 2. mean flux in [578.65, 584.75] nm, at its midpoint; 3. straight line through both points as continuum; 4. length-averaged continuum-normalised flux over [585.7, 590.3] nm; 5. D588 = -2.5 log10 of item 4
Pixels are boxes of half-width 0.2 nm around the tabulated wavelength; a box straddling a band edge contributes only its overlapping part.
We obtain 0.364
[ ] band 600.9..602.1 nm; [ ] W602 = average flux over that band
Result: 83.8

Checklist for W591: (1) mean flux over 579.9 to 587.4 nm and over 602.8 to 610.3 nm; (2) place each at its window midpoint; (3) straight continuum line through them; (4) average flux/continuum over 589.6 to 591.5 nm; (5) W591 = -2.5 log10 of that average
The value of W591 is 0.42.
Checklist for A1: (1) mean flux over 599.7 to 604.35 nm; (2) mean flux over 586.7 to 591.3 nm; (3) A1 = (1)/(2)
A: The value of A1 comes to 1.5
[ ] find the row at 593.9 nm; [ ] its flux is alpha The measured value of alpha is 79.6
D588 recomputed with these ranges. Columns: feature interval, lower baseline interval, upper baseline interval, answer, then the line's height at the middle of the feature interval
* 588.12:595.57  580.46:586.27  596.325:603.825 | 0.31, 85.1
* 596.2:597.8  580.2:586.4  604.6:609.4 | 0.19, 91.7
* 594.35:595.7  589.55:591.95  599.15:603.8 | -0.06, 71.2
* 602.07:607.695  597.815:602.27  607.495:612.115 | -0.04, 89.4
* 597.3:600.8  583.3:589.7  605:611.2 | 0.04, 85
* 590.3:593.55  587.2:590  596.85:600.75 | -0.14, 61.5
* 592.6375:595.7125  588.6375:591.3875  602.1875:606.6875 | -0.22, 62.4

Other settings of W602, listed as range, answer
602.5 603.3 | 89.3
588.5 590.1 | 37.3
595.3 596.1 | 72.3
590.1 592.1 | 67.2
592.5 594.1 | 75.7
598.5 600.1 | 84.7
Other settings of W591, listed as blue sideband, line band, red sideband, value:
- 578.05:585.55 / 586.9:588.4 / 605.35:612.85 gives 0.247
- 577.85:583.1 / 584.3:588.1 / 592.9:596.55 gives 0.089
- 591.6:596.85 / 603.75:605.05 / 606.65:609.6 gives -0.043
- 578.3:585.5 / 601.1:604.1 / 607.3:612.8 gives 0.077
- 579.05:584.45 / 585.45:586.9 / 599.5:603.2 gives 0.187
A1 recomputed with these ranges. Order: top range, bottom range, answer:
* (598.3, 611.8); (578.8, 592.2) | 1.20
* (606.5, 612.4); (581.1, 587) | 1.12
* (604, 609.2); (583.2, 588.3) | 1.19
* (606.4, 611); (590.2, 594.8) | 1.32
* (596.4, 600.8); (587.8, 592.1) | 1.45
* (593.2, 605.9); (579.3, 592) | 1.10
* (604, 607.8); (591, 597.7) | 1.28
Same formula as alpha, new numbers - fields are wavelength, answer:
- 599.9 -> 85.1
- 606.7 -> 92.3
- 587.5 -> 75.94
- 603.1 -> 88.89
